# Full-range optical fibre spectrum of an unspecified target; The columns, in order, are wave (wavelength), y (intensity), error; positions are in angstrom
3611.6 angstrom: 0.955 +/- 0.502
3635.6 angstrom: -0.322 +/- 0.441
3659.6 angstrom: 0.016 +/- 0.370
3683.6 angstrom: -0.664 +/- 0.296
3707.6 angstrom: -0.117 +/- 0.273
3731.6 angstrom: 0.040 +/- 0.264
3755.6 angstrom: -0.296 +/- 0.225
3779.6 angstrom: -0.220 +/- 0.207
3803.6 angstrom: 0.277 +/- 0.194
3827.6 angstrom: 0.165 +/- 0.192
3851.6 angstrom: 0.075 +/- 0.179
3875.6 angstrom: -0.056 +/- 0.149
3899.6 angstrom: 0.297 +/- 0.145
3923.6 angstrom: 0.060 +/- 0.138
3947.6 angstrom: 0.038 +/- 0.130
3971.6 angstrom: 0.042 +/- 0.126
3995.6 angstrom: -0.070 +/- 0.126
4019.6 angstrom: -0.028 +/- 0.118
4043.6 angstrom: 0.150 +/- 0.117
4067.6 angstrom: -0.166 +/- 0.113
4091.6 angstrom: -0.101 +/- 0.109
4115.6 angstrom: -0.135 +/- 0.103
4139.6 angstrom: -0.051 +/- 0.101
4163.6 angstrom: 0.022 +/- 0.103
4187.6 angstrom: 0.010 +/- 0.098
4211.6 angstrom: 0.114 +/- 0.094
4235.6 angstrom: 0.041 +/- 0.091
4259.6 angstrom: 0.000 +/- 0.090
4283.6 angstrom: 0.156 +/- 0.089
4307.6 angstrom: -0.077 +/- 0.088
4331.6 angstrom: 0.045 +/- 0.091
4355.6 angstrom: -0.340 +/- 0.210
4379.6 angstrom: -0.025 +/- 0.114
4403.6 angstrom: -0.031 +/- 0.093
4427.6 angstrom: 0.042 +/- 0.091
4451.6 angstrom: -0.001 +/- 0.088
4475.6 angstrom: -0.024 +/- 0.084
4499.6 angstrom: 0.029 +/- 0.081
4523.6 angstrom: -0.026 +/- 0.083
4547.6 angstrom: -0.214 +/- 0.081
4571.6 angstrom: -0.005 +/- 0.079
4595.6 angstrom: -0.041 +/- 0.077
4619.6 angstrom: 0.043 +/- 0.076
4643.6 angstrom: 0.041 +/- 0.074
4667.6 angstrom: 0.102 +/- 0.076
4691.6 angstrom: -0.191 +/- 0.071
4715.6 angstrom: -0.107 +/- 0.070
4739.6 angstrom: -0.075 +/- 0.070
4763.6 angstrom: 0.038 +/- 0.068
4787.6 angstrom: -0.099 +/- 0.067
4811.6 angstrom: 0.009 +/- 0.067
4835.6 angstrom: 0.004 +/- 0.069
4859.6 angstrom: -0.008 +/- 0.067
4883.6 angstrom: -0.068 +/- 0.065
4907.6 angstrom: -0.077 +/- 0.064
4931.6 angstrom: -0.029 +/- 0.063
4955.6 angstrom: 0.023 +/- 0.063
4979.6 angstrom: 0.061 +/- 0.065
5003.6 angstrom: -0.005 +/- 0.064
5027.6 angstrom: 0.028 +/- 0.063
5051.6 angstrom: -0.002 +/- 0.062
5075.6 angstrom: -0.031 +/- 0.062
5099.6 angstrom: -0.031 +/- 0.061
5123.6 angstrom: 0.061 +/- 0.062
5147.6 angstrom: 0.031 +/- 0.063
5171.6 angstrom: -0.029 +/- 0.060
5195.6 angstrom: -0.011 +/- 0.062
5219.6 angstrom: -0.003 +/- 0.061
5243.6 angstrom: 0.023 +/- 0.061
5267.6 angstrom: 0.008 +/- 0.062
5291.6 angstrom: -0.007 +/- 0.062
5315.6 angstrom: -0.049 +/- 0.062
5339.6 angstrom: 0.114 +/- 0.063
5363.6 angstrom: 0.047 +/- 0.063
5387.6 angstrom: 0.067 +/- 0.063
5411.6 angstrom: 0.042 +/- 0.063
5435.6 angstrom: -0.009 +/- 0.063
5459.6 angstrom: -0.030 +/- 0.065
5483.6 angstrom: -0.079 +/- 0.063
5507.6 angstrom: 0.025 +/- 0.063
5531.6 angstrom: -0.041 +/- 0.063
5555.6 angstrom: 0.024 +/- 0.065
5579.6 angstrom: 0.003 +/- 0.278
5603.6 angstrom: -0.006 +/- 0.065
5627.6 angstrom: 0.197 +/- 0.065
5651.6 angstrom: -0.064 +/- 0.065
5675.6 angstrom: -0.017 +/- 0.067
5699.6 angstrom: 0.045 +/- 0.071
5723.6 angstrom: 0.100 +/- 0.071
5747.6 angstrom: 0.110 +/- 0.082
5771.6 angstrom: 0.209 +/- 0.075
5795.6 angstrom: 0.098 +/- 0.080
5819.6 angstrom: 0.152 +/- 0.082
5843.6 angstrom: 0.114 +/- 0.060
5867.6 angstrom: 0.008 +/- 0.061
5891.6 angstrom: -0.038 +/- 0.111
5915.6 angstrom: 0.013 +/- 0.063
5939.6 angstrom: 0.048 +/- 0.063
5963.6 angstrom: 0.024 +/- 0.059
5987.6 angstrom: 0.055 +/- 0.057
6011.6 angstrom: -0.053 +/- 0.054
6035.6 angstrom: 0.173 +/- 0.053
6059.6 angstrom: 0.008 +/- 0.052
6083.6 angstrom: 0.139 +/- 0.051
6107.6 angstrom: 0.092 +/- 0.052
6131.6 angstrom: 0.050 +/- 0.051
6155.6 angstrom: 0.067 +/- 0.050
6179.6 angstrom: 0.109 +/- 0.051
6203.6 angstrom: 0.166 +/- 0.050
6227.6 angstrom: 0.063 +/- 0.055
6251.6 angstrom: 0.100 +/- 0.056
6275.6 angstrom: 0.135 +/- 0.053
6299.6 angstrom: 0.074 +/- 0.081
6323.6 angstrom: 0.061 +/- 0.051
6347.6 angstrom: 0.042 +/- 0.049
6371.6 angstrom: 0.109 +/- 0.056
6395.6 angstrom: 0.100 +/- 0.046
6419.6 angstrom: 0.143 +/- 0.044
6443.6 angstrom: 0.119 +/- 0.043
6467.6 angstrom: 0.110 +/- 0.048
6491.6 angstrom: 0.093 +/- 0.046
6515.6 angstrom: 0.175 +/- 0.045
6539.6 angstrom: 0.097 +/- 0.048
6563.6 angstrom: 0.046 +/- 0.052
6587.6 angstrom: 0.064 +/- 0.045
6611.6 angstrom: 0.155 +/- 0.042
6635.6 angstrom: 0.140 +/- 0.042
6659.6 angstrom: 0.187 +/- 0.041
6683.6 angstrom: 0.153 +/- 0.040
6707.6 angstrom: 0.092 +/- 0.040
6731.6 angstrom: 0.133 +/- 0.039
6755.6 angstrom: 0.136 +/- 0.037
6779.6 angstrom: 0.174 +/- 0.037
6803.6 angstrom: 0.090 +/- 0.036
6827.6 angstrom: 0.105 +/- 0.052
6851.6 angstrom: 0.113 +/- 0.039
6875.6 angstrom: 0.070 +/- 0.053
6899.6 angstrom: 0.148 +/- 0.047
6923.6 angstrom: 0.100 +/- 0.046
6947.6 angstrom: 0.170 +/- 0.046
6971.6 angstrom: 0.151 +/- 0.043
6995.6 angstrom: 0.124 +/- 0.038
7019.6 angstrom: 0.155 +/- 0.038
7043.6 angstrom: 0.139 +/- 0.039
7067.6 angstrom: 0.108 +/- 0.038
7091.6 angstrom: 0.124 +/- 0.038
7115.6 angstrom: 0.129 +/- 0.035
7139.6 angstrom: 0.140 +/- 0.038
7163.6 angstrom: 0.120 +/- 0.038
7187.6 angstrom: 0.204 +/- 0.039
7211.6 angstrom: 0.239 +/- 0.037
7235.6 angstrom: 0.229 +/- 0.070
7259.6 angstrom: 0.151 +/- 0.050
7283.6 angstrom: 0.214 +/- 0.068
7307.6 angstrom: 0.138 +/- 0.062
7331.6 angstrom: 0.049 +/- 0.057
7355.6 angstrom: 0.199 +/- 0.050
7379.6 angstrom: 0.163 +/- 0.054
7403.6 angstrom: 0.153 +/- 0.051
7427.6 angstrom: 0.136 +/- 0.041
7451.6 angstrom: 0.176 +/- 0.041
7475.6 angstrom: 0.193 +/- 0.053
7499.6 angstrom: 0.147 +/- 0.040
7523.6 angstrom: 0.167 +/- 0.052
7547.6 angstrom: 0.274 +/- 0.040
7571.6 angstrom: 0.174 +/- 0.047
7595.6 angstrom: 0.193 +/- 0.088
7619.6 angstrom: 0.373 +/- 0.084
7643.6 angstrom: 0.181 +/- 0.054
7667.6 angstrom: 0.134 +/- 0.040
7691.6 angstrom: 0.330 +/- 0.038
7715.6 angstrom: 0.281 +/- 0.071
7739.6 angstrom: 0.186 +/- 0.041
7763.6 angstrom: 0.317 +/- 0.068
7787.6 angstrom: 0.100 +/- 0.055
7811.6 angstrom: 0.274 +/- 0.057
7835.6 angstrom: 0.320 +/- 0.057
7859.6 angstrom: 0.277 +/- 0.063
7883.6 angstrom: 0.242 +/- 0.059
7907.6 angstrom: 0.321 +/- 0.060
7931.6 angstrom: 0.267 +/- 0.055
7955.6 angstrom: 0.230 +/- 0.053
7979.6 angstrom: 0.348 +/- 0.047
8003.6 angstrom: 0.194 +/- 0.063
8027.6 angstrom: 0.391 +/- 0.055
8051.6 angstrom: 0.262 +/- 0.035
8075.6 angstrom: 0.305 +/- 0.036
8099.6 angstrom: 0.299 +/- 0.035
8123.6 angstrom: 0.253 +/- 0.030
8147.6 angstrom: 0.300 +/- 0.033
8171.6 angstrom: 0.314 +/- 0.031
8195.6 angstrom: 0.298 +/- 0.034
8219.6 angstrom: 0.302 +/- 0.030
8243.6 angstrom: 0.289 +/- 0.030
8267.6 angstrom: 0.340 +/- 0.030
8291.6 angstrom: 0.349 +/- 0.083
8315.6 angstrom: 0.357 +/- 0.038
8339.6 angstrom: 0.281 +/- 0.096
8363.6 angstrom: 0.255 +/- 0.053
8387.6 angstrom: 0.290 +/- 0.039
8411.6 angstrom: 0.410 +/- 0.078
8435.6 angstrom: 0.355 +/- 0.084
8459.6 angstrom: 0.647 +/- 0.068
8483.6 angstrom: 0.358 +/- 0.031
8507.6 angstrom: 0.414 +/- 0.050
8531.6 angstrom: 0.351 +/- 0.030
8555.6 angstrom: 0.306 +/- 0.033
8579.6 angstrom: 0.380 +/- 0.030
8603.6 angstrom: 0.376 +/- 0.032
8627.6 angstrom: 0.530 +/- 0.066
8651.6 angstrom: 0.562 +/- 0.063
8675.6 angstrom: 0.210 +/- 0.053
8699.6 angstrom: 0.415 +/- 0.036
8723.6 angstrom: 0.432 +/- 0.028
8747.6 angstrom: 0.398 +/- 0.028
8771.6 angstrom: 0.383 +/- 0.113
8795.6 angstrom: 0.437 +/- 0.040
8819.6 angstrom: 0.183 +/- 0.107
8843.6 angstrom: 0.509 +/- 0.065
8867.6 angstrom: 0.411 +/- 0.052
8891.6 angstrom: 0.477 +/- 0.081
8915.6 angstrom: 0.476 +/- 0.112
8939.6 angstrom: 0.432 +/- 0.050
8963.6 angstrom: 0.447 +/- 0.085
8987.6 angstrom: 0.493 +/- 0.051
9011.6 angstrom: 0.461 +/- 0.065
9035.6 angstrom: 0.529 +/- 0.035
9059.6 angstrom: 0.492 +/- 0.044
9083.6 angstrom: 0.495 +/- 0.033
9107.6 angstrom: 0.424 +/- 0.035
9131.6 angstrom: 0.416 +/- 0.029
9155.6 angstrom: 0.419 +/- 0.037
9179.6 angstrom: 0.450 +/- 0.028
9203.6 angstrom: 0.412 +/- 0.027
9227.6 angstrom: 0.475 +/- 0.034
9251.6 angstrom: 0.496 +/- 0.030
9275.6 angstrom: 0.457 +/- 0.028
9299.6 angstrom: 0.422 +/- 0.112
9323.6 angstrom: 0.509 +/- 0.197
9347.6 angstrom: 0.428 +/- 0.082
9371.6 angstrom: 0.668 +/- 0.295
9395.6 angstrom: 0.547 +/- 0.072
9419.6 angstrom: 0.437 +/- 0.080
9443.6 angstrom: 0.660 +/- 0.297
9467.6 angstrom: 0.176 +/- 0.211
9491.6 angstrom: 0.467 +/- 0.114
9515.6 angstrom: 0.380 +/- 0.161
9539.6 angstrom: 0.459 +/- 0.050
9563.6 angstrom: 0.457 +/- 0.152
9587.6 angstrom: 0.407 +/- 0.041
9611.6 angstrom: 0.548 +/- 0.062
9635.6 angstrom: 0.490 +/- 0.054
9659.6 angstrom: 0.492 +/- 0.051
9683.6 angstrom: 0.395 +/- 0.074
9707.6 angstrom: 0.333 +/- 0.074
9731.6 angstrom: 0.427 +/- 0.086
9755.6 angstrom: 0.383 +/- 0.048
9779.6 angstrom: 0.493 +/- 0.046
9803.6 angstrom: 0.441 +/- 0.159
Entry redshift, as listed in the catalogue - 0.95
